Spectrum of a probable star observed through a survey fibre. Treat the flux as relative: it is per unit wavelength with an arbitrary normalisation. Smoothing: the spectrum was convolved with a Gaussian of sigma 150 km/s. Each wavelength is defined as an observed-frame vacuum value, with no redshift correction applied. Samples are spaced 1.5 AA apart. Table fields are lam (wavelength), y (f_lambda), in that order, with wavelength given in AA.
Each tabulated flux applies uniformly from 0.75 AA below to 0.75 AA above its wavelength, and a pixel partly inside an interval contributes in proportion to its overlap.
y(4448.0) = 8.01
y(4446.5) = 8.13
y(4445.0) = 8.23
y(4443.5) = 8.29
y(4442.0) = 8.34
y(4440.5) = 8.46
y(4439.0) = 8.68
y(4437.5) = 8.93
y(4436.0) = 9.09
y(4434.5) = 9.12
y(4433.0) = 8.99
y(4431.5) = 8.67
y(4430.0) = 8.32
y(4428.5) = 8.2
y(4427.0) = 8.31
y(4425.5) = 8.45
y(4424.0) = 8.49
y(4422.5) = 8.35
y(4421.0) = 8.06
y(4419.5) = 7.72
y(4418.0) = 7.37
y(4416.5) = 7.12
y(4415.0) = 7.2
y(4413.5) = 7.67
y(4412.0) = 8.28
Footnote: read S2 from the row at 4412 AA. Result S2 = 8.28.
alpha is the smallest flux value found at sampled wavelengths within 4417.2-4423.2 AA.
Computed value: 7.37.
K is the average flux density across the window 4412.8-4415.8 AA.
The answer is 7.43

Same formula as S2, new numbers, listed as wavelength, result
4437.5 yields 8.93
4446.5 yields 8.13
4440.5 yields 8.46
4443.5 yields 8.29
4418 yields 7.37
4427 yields 8.31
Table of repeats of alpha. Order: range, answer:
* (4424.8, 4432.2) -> 8.2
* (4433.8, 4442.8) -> 8.34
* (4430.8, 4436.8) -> 8.67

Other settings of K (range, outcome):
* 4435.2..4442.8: 8.7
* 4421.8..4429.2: 8.36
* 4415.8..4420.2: 7.4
